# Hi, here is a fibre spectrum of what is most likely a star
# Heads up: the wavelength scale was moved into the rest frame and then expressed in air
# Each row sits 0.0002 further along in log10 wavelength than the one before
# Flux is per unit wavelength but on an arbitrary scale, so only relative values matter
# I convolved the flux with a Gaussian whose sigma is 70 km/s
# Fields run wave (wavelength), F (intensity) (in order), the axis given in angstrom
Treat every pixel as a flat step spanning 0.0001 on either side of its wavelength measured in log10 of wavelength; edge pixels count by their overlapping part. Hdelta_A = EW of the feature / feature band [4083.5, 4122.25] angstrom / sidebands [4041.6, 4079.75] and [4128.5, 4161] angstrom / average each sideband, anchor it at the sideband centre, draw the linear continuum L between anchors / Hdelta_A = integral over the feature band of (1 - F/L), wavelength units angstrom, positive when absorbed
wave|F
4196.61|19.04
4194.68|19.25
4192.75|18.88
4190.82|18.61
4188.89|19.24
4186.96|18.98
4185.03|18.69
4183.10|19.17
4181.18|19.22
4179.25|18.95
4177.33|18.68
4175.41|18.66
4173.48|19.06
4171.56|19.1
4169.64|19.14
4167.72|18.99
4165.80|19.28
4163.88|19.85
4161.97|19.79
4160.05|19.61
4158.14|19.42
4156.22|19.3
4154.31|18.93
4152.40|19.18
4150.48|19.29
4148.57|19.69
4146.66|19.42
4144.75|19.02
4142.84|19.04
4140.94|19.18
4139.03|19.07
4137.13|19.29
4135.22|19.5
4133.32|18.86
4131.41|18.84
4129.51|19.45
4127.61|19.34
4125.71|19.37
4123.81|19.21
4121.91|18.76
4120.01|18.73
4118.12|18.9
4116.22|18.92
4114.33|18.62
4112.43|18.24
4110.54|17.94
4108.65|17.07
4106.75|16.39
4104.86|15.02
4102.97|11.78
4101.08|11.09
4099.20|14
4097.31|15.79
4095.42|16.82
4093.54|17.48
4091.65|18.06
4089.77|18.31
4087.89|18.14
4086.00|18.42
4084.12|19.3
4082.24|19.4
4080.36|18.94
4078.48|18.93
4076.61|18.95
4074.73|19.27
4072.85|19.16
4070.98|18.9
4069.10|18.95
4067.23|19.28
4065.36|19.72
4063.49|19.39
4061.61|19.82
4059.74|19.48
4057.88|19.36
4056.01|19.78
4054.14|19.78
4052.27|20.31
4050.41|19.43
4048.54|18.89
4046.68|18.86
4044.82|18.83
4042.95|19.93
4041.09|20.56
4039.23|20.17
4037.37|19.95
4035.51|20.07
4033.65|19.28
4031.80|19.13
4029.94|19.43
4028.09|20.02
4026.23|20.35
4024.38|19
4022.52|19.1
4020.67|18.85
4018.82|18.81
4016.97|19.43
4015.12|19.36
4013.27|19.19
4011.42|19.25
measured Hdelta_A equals 4.6 angstrom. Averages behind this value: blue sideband 19.4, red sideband 19.2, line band 17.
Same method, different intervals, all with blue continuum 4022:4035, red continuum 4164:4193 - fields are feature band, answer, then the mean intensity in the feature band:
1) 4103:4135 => 1.67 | 18.2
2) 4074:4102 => 2.60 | 17.5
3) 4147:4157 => -0.10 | 19.3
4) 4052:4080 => 0.00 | 19.4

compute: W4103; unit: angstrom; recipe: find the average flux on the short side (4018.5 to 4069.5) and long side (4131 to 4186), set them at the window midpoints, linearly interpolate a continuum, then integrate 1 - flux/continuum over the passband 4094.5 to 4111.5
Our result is 3.7 angstrom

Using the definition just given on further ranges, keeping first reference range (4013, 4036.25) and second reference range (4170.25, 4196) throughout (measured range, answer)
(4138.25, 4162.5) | -0.31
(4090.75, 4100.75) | 1.62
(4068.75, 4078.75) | 0.11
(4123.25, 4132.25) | -0.06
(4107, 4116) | 0.58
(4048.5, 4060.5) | -0.20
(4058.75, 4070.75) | -0.08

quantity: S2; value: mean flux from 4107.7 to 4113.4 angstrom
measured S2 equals 17.7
